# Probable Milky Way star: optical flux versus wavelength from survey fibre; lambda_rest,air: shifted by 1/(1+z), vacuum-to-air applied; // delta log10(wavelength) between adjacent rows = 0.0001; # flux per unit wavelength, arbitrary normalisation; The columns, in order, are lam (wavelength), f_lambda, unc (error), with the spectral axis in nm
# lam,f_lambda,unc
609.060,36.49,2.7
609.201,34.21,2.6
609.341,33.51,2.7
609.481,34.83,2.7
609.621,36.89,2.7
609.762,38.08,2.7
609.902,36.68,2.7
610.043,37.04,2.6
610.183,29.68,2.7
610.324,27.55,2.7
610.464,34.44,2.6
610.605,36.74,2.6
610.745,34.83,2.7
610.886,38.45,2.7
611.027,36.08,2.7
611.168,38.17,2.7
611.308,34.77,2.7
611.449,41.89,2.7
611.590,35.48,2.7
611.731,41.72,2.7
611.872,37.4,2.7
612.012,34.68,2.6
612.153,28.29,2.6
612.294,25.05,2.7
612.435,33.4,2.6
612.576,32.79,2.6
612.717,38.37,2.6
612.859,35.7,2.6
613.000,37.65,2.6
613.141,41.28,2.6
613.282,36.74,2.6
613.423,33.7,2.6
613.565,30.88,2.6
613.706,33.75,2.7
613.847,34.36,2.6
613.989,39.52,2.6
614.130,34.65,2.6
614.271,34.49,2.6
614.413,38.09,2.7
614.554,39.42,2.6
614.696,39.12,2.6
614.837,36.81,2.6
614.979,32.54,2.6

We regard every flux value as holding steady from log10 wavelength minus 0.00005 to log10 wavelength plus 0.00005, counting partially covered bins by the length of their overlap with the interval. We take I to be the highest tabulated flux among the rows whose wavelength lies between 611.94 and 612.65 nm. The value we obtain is 34.68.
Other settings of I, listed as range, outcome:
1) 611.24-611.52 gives 41.89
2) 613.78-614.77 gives 39.52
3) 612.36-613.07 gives 38.37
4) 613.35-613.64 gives 33.7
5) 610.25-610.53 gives 34.44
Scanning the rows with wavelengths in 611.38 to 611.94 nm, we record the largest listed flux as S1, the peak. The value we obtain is 41.89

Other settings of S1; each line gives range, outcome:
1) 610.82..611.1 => 38.45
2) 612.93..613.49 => 41.28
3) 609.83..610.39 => 37.04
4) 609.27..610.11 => 38.08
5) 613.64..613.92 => 34.36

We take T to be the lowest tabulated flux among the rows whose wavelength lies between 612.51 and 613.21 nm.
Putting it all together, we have 32.79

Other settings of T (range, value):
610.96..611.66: 34.77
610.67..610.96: 34.83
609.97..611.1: 27.55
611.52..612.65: 25.05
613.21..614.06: 30.88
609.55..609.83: 36.89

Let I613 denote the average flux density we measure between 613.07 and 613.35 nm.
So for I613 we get 39.1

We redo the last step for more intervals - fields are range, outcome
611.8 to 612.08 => 36.2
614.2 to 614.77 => 37.8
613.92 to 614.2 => 37.1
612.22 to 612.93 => 33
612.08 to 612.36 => 26.8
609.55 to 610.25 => 35.7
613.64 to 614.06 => 35.9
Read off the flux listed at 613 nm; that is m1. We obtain 37.65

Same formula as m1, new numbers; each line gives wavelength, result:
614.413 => 38.09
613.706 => 33.75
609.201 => 34.21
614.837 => 36.81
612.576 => 32.79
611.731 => 41.72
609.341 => 33.51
